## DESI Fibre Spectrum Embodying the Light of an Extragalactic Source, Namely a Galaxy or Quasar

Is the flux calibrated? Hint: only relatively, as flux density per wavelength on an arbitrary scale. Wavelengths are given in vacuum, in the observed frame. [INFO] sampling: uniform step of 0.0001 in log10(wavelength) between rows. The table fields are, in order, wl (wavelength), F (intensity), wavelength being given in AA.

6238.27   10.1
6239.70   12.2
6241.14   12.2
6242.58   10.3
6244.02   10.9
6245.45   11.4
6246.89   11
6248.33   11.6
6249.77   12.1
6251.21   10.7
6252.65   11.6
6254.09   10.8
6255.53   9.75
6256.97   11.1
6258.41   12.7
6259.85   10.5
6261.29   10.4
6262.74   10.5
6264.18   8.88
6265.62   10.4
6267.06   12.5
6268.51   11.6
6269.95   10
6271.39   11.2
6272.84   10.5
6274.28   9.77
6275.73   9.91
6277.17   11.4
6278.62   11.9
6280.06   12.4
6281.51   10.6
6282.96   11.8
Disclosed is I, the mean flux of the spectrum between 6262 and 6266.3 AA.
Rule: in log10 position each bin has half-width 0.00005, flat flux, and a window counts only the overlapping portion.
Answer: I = 9.92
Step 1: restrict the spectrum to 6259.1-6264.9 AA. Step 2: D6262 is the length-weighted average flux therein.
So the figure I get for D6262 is 10.1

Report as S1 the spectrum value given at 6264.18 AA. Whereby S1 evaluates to 8.88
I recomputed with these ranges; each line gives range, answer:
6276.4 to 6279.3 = 11.6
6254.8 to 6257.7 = 10.4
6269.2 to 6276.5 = 10.3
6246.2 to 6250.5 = 11.6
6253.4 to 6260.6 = 11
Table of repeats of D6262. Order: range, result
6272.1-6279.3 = 10.7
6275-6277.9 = 10.6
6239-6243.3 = 11.5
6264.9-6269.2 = 11.5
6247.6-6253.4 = 11.5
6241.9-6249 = 11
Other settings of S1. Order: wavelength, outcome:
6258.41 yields 12.7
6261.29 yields 10.4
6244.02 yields 10.9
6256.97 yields 11.1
